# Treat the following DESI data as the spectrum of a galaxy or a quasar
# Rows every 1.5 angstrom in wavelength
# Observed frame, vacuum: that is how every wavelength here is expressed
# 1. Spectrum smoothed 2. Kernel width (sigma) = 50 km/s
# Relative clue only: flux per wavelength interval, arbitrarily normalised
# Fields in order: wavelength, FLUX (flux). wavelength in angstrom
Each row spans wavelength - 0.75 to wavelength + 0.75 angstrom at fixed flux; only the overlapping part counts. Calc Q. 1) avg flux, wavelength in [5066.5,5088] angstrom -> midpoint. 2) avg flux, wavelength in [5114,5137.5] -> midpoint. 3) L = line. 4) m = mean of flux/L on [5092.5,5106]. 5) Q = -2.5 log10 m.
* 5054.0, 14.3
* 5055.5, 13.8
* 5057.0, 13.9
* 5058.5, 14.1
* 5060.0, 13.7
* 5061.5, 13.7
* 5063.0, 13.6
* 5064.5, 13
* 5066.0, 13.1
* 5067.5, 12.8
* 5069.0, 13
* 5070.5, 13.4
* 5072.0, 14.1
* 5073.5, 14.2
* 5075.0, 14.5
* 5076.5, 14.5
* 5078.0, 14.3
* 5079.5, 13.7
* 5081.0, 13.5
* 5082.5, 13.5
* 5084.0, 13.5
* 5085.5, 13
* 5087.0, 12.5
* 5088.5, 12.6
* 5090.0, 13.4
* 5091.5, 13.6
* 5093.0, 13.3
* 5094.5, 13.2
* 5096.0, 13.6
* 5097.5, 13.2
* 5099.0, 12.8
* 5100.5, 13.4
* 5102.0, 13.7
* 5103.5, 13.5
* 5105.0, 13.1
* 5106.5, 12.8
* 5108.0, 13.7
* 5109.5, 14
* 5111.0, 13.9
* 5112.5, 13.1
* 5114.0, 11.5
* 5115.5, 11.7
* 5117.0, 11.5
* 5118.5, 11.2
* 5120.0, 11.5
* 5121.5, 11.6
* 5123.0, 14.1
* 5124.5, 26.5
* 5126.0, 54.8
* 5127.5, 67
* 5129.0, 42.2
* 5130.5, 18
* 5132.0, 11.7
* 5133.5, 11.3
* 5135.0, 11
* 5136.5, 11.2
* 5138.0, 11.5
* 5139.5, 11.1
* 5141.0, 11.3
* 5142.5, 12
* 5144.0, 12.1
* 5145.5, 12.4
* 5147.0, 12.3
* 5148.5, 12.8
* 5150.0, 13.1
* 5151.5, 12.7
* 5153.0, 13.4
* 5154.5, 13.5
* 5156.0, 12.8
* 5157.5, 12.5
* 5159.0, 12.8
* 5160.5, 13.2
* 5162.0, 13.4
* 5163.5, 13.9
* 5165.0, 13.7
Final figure 0.27 mag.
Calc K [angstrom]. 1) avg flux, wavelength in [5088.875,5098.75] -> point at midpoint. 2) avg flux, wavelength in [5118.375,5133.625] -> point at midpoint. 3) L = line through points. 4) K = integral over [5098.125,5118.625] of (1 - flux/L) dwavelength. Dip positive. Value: 6.53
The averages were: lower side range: 13.3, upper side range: 26.6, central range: 12.9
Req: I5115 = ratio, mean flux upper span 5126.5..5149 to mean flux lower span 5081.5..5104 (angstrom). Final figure 1.4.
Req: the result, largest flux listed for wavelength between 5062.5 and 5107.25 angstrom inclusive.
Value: 14.5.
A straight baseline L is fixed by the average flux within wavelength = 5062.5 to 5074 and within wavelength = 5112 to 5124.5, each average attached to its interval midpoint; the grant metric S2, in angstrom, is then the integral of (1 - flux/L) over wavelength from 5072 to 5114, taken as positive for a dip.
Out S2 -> -1.1 angstrom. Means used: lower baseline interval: 13.4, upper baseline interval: 12.9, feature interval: 13.5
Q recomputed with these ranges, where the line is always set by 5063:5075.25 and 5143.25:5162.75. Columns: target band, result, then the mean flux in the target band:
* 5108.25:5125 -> -0.031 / 13.5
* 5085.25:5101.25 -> 0.012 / 13.2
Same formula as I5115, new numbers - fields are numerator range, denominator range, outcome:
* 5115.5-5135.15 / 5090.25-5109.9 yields 1.74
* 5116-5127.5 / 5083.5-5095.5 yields 1.75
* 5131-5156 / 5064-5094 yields 0.90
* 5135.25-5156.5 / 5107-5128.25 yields 0.60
